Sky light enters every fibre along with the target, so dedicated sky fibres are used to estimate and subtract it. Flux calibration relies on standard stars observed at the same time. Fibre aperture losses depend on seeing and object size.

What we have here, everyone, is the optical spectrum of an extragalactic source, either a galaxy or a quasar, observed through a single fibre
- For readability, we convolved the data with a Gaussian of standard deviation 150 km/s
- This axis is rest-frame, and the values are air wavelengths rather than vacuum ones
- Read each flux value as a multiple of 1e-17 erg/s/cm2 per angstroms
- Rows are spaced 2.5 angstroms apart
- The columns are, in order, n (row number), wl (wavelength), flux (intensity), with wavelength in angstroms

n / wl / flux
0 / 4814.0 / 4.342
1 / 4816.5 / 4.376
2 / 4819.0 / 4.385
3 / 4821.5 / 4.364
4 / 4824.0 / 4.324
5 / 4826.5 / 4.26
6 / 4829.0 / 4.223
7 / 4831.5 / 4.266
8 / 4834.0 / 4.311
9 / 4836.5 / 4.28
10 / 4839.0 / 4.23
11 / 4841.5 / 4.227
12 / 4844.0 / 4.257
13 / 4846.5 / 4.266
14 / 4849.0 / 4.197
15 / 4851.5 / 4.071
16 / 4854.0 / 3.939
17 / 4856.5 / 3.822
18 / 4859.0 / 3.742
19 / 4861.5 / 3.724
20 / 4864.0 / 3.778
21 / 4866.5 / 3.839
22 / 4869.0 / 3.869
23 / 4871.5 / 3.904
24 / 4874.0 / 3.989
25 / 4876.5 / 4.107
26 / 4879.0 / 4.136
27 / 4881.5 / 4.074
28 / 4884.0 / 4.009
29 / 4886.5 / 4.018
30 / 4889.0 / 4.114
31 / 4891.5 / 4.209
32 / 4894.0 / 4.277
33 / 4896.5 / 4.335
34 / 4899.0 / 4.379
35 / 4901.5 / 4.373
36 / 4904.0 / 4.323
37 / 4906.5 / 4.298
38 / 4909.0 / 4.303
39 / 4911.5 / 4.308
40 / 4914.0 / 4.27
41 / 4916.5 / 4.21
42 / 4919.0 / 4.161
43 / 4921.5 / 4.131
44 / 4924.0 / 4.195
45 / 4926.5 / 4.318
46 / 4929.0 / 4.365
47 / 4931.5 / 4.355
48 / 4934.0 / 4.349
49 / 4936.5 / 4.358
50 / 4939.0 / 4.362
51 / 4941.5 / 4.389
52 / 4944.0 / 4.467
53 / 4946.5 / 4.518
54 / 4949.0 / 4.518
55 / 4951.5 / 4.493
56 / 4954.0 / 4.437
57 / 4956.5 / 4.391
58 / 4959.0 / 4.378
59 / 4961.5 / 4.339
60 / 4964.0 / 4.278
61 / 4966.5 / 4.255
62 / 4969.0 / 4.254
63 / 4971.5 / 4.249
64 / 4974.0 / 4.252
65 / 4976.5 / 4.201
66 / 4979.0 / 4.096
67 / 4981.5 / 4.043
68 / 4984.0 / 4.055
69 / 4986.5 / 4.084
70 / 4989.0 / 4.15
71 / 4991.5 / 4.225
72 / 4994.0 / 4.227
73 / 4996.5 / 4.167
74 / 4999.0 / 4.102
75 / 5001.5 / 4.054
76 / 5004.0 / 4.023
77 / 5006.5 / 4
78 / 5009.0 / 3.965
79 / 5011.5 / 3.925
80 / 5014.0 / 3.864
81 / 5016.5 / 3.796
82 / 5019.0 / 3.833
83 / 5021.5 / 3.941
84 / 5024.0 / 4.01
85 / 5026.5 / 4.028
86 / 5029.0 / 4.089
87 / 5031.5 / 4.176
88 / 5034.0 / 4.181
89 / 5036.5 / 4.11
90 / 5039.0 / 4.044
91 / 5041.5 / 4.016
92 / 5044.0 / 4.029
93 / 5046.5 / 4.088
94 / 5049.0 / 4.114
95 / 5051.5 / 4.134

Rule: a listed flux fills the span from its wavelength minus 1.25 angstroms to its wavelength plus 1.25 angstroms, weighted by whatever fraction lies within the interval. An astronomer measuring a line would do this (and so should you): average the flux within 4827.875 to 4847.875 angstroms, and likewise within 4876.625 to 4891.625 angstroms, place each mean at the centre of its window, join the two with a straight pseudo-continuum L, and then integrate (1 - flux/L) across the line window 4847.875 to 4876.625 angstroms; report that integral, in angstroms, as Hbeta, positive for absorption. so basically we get 1.8 angstroms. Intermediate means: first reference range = 4.26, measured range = 3.91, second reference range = 4.09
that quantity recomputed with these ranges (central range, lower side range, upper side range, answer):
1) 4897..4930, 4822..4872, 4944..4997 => -0.7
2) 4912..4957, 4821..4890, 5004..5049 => -3.3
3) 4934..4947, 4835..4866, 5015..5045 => -1.2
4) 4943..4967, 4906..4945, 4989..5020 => -1.2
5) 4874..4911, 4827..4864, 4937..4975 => 0.1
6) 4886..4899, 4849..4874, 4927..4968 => -0.5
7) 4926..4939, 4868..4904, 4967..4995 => -0.6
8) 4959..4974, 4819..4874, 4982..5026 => -0.9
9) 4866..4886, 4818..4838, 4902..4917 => 1.4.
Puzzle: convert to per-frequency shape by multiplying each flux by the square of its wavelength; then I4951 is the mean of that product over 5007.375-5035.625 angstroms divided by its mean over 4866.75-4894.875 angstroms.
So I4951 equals 1.04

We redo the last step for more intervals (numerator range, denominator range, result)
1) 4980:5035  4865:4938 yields 1.01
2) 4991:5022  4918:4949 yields 0.95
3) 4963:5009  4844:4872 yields 1.11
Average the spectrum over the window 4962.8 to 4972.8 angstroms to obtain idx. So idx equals 4.26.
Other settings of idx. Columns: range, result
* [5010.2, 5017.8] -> 3.86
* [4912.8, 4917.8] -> 4.24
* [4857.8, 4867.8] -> 3.77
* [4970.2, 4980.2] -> 4.2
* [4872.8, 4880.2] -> 4.08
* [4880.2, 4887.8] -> 4.03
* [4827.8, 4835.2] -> 4.27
